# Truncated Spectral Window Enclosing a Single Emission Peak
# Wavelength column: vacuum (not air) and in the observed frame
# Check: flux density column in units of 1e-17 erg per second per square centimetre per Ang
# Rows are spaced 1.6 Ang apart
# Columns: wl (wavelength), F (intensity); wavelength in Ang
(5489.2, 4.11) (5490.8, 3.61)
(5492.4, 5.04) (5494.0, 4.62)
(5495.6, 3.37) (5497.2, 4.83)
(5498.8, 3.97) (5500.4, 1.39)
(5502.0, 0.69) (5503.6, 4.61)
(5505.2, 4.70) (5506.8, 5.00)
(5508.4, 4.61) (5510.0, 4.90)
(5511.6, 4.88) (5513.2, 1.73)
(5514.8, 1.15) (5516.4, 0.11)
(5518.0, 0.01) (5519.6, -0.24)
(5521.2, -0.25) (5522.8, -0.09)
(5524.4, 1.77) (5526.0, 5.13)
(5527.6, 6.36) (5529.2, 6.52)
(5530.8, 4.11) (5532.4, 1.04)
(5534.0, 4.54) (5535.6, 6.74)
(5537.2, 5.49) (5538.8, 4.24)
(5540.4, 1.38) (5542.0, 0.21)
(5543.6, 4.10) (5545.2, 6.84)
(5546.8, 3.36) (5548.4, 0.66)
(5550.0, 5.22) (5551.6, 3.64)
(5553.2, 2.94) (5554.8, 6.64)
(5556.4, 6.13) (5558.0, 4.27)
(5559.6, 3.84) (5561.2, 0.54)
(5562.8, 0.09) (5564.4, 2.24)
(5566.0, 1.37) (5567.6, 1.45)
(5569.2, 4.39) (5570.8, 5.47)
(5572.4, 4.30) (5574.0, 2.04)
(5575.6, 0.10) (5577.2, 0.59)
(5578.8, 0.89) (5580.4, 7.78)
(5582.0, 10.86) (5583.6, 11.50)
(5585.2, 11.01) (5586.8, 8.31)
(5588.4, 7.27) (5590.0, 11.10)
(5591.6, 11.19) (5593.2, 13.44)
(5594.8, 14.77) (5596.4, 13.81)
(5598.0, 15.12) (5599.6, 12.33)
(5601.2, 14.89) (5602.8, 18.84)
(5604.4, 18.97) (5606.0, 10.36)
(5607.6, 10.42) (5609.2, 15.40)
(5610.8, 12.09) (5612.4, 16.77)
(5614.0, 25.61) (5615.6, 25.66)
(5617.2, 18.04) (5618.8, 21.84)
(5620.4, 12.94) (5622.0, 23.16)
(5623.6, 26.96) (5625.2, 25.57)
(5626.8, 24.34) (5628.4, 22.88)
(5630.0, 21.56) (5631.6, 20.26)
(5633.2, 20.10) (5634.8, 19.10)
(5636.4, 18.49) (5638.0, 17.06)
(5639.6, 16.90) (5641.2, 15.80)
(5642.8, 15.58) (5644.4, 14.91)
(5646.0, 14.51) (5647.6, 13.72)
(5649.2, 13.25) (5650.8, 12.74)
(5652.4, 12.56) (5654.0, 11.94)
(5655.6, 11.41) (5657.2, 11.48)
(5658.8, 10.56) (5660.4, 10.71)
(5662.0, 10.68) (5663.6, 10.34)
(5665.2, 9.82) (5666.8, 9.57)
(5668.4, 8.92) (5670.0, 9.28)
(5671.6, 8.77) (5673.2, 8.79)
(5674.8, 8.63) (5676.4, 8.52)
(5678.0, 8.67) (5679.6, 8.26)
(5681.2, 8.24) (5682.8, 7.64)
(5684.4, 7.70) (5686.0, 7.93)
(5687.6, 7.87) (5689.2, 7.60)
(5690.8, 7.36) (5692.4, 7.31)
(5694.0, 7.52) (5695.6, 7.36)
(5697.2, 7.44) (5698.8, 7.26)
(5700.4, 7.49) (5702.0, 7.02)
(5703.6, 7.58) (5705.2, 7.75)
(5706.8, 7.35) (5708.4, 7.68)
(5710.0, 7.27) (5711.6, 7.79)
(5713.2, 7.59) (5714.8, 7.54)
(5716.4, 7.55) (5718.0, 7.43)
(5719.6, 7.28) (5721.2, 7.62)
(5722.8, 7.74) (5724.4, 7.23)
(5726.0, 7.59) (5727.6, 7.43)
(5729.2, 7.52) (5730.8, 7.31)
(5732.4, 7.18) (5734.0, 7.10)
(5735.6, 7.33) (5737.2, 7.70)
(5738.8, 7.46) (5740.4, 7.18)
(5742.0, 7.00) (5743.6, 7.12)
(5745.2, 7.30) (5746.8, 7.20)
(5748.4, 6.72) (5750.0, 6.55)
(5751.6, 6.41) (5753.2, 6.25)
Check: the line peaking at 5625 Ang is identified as Lyman alpha 1216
